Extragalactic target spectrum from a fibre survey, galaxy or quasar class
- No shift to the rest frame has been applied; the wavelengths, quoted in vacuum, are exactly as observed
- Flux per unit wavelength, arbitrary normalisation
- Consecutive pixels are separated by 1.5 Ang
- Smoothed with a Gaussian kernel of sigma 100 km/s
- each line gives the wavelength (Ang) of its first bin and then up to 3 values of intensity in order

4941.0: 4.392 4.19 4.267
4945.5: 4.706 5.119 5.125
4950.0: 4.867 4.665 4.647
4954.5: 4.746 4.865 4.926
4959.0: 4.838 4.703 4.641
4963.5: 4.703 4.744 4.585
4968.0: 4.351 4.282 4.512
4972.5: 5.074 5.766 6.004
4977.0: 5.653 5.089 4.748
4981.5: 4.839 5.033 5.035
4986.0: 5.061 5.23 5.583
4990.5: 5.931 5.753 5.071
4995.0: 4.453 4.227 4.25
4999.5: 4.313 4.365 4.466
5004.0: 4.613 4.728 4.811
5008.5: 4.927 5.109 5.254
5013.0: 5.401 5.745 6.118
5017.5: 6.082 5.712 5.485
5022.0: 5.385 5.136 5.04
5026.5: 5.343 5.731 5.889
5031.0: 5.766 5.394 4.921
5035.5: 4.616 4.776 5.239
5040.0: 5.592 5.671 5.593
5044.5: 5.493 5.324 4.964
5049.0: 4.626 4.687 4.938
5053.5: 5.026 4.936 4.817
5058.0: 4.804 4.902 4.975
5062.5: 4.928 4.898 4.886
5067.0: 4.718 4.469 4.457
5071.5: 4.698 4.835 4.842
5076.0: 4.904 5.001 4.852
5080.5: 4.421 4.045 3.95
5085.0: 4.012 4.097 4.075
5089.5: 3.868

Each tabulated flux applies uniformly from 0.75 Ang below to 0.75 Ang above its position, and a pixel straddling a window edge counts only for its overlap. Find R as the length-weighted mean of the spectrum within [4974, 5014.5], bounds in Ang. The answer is 5.03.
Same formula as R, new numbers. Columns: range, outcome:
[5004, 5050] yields 5.31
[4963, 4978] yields 4.97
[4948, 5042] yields 5.07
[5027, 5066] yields 5.13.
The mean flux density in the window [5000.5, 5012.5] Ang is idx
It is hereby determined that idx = 4.81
